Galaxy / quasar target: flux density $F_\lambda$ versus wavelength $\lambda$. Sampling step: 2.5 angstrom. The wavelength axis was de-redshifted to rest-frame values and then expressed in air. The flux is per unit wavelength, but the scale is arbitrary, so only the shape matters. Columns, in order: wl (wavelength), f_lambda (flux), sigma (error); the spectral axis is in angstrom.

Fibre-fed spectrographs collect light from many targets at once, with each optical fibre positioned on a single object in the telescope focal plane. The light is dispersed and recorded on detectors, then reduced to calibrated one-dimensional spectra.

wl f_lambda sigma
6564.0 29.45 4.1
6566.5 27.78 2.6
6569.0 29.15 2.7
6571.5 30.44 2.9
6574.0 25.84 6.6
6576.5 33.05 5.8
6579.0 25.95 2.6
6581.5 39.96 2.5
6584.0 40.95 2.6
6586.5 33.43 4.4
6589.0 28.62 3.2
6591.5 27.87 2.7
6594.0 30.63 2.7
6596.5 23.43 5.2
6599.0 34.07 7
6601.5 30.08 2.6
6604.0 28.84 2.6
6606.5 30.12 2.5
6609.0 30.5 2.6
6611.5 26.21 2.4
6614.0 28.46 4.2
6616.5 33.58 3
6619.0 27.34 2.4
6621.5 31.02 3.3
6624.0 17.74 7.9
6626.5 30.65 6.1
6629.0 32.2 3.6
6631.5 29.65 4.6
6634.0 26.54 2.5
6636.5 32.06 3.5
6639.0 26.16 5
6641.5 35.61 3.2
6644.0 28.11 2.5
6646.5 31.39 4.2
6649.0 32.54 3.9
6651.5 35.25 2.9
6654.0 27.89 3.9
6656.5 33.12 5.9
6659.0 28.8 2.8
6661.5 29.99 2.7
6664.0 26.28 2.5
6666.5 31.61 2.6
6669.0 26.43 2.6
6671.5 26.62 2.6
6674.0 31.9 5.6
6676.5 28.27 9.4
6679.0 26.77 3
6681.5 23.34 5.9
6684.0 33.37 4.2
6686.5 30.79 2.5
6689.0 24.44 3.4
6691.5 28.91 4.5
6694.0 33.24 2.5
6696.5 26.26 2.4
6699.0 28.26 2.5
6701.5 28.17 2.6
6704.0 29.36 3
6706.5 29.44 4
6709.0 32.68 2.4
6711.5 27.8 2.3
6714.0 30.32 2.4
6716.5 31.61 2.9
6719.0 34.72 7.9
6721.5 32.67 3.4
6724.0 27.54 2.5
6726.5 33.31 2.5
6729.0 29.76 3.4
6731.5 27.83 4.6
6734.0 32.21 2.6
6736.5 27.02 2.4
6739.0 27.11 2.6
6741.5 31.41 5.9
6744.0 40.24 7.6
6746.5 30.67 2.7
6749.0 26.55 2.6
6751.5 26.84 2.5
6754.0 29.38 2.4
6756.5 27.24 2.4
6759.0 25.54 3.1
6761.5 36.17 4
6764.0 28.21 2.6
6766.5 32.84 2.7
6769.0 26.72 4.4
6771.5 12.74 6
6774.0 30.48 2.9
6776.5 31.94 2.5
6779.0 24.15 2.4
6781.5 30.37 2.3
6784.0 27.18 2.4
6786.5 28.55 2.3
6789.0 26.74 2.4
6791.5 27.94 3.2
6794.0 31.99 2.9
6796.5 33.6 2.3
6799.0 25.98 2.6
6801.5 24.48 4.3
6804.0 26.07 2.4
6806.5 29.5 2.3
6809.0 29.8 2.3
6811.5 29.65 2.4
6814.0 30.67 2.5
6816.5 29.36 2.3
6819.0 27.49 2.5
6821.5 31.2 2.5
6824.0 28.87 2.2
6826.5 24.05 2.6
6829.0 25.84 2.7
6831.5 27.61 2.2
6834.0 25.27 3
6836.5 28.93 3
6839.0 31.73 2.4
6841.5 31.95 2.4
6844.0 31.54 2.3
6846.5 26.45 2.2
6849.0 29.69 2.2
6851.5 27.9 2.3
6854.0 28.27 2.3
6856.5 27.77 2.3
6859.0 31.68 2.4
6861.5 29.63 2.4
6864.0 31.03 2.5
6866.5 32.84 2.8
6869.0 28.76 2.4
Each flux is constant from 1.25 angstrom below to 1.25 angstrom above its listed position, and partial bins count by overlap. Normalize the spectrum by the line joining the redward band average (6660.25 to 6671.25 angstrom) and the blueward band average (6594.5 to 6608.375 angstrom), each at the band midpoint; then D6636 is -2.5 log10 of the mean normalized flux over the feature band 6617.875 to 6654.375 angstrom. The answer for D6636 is -0.03 mag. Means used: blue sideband 29.4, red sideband 28.4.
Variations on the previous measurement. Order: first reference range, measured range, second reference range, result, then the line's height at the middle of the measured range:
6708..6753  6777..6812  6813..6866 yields 0.05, 29.6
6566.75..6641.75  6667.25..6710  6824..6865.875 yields 0.03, 29.5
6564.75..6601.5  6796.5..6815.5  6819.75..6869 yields 0.03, 29.3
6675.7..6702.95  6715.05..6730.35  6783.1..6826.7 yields -0.11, 28.4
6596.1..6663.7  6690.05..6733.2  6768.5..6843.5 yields -0.04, 29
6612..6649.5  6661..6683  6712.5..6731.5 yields 0.09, 30.2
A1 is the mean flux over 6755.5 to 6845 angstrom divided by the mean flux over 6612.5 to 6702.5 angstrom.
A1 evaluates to 1.0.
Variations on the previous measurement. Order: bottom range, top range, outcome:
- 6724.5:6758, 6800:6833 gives 0.94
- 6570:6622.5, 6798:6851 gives 0.93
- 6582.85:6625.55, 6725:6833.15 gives 0.97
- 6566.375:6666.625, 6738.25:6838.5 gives 0.95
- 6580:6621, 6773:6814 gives 0.93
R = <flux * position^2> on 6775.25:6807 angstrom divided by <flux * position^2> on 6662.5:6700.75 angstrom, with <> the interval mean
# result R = 1.03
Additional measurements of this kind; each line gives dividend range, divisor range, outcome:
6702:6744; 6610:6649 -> 1.07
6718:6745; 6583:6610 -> 1.06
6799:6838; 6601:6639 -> 1.02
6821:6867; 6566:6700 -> 1.04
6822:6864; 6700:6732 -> 0.98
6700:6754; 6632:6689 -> 1.05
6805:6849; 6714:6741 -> 0.98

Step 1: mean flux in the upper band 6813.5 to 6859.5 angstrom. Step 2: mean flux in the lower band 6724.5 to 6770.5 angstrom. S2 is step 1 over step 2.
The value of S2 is 0.96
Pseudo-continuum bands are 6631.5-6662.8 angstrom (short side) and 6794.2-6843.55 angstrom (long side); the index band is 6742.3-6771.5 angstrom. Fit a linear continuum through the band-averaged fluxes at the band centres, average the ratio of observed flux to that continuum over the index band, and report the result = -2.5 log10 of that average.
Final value 0.00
